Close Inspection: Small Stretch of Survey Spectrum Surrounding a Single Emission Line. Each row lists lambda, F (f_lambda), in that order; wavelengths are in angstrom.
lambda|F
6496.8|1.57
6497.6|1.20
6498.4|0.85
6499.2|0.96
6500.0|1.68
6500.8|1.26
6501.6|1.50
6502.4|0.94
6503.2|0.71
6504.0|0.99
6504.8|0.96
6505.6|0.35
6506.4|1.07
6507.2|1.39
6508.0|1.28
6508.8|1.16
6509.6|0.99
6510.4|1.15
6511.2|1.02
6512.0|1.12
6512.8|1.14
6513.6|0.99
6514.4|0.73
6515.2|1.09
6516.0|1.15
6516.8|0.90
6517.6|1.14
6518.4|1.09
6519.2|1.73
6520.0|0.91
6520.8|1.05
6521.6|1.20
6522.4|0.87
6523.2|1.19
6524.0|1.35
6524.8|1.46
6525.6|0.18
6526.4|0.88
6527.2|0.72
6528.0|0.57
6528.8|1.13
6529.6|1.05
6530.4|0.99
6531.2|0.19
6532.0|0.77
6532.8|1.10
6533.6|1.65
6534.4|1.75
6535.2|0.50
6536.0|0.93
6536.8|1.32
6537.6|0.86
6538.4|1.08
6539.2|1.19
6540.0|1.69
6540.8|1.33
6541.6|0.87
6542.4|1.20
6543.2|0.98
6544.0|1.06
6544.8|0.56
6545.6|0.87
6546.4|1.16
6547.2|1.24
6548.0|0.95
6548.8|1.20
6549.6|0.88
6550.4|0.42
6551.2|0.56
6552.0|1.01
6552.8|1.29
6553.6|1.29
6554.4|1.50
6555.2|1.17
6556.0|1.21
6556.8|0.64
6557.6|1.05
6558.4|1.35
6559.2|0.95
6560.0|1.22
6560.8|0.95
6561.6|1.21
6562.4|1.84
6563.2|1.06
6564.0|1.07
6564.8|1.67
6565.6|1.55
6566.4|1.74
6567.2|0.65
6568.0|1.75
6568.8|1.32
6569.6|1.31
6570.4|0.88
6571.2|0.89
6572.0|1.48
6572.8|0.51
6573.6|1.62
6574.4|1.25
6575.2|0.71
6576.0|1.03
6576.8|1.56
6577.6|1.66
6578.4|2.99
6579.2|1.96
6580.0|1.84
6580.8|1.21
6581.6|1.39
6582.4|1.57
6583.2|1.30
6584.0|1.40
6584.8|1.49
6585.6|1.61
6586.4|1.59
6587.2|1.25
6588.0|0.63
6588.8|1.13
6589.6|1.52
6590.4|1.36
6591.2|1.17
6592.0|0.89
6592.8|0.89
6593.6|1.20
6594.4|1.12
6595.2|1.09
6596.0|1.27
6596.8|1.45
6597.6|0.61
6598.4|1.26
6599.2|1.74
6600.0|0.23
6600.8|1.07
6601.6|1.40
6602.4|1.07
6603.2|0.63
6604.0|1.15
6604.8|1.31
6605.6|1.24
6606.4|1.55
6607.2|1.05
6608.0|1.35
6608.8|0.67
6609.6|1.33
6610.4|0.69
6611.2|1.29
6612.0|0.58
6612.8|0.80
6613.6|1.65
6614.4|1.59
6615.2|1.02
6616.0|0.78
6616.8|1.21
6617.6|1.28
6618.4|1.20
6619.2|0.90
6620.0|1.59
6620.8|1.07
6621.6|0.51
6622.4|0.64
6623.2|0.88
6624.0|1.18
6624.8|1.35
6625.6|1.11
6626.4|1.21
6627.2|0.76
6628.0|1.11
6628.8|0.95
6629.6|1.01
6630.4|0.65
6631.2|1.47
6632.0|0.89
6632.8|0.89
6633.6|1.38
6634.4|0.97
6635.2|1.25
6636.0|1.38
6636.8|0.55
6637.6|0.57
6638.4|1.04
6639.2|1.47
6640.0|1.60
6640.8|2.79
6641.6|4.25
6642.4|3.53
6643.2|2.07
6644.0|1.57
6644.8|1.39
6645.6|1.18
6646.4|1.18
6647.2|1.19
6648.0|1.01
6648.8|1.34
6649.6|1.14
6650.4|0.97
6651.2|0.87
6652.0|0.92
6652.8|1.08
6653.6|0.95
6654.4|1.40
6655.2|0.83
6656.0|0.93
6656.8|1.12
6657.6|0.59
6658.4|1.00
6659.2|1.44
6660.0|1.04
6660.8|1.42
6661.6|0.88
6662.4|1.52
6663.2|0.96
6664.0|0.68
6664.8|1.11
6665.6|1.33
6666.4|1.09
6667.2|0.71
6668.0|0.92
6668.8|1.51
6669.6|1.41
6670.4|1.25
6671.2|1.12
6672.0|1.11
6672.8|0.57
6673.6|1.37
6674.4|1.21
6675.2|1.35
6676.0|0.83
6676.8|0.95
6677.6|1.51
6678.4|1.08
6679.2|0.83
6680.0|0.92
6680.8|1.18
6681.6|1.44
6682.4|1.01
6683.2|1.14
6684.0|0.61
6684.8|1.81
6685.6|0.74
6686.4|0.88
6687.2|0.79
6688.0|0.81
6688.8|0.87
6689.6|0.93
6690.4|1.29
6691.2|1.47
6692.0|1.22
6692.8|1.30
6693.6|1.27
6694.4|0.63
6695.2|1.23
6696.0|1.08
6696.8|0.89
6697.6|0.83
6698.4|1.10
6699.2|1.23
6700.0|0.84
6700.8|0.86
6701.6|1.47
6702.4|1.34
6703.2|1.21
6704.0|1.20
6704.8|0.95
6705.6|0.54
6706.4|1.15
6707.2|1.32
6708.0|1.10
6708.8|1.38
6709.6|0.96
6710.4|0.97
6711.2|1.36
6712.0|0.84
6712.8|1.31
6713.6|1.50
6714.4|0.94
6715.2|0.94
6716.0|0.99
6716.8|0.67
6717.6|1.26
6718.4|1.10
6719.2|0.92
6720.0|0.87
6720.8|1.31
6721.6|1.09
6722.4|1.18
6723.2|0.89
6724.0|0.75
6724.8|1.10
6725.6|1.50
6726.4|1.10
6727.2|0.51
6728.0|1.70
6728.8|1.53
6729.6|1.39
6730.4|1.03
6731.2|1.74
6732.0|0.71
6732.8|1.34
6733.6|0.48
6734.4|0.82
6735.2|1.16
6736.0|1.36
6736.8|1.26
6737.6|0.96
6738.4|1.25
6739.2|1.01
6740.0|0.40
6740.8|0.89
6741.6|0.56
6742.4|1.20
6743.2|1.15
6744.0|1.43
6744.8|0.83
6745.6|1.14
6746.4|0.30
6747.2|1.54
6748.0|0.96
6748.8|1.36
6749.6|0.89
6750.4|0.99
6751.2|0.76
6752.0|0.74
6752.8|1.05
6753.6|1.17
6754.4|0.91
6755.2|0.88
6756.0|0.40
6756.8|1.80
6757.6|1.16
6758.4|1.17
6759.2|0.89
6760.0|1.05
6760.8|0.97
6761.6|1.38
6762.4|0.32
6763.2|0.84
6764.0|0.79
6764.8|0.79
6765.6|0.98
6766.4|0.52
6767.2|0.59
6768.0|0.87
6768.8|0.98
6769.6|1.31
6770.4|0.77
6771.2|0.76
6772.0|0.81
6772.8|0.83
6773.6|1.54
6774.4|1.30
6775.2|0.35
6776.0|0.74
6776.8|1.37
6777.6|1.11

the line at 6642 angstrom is [O III] 5007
